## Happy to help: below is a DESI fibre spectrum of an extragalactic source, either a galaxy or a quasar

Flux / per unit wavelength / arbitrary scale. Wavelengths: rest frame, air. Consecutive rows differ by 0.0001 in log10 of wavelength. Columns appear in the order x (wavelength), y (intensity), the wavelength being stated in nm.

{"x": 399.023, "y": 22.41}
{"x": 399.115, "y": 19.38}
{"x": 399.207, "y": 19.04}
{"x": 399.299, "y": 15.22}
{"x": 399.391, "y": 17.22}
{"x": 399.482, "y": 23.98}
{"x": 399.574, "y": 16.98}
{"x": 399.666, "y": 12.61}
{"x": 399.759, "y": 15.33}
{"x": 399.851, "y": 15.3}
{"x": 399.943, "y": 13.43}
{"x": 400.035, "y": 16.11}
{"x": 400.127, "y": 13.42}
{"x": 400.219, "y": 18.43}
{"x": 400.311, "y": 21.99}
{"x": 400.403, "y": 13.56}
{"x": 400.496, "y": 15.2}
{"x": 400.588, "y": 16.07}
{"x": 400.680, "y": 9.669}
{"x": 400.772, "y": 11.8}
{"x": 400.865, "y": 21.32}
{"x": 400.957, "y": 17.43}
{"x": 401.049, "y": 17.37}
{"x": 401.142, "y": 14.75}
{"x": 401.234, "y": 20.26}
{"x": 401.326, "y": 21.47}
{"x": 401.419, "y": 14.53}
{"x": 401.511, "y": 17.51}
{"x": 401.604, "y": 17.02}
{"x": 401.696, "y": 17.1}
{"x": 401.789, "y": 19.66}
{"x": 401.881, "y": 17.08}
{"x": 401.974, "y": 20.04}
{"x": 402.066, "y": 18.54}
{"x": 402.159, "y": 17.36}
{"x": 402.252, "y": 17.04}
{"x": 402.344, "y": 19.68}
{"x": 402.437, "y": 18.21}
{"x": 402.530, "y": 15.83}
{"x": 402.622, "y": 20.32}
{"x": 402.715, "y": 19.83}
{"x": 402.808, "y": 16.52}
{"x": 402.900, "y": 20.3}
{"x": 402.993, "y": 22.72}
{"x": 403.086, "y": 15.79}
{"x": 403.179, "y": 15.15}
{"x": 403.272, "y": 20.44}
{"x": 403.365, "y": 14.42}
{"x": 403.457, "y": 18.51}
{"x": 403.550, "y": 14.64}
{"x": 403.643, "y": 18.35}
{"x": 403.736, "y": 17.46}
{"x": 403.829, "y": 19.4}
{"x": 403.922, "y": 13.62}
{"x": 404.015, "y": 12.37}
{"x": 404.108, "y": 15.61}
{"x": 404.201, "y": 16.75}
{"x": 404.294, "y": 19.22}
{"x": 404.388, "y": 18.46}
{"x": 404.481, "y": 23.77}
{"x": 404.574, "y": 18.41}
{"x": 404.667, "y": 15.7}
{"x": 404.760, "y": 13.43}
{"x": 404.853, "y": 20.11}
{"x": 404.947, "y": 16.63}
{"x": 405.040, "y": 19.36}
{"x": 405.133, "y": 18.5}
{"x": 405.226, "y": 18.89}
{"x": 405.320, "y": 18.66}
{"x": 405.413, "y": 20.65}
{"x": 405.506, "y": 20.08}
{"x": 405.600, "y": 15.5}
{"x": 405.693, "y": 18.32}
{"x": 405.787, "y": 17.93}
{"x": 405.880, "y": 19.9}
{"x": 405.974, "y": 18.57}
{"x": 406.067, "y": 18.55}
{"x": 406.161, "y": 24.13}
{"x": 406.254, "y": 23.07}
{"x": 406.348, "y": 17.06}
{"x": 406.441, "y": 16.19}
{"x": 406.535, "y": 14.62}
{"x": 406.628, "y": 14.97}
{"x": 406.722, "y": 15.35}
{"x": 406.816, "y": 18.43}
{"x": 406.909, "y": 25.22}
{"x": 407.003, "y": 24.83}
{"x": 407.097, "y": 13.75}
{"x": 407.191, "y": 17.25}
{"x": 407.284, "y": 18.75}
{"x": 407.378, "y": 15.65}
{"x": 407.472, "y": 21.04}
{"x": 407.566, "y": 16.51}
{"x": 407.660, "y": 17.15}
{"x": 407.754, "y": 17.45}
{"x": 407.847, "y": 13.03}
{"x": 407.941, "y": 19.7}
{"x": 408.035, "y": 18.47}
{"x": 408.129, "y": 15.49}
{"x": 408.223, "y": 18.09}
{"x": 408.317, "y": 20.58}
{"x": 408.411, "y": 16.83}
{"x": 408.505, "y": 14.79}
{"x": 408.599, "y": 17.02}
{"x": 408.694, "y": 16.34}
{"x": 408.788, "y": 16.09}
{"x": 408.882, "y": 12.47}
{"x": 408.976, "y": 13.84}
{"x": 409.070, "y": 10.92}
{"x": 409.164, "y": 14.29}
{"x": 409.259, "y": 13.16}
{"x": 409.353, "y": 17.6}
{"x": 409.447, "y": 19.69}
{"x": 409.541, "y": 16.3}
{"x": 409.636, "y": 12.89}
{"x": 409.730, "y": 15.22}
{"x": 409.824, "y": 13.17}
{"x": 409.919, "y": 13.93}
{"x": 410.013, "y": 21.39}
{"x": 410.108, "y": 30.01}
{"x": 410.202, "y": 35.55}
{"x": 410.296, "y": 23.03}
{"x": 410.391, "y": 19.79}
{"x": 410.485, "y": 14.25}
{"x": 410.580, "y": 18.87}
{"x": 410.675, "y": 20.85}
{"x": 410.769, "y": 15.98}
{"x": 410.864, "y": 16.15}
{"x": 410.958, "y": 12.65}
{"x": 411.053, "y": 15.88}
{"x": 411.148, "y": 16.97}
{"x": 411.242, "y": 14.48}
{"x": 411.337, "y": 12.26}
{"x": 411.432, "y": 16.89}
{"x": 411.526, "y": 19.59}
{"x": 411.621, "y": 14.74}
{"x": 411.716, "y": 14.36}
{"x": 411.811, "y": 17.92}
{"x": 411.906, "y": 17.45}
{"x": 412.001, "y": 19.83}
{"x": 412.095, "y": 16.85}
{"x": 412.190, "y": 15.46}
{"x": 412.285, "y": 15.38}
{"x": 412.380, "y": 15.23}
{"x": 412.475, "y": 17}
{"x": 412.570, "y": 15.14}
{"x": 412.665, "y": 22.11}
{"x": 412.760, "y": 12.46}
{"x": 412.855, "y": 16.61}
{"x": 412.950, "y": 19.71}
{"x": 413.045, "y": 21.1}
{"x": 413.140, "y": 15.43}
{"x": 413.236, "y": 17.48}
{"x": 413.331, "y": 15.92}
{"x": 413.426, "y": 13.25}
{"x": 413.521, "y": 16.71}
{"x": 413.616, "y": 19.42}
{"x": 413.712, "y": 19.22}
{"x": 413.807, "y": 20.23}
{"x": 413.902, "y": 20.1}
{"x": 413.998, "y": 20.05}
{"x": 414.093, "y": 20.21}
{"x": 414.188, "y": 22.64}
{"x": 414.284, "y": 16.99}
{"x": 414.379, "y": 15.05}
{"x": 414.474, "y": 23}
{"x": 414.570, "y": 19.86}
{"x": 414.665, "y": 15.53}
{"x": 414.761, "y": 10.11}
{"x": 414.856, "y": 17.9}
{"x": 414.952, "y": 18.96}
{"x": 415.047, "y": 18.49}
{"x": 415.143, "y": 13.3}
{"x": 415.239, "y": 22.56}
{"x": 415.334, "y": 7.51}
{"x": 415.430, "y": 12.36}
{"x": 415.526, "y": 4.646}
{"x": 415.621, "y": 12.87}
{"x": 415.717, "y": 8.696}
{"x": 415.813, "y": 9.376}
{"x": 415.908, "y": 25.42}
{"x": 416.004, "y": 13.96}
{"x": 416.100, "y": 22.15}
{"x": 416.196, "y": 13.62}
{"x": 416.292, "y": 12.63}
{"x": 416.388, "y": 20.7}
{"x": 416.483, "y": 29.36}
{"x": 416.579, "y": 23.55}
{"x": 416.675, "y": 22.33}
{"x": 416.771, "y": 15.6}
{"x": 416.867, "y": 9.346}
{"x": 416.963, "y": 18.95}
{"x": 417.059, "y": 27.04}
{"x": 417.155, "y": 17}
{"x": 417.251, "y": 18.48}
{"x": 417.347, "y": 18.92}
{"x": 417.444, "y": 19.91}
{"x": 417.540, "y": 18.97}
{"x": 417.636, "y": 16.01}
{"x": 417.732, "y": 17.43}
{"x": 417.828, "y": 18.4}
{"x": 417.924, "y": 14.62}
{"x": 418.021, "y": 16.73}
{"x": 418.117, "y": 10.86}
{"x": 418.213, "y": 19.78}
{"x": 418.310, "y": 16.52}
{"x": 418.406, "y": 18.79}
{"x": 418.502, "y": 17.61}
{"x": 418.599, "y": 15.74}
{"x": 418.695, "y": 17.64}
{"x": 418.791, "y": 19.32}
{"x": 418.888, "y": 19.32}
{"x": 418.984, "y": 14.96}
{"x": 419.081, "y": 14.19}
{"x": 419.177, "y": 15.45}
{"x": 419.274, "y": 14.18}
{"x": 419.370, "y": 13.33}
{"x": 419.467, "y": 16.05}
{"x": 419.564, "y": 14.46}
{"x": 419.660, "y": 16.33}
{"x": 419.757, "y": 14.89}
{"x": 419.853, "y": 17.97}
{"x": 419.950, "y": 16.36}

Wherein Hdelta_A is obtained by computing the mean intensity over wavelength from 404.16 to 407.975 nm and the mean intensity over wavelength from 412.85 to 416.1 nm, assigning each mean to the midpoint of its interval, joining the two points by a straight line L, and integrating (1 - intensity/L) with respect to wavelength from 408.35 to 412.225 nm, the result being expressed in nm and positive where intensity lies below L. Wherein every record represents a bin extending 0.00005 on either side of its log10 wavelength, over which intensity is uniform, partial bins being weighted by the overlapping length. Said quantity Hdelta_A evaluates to 0.11 nm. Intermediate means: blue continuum 18.3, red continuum 16.7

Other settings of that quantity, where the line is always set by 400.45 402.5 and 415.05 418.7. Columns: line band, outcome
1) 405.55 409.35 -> -0.047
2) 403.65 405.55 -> -0.080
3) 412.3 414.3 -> -0.118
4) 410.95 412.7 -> 0.061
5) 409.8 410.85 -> -0.225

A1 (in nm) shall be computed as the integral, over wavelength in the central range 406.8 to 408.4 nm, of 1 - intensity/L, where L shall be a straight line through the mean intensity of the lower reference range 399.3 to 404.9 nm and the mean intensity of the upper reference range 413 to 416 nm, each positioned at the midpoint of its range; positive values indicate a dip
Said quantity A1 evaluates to -0.13 nm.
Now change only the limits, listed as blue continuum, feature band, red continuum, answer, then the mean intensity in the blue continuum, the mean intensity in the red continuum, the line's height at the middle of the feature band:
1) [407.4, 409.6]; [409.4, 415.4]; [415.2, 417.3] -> -0.37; 16.4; 16.7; 16.5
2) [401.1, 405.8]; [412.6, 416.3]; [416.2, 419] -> 0.29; 17.9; 18.1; 18.1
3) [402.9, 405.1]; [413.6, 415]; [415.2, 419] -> -0.12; 17.5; 17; 17.1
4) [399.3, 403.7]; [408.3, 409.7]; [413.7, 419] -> 0.15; 17.2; 17.3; 17.3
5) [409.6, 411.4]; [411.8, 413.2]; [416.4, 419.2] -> 0.07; 18.1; 18.1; 18.1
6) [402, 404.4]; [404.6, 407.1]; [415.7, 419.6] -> -0.15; 17.6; 17.3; 17.5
